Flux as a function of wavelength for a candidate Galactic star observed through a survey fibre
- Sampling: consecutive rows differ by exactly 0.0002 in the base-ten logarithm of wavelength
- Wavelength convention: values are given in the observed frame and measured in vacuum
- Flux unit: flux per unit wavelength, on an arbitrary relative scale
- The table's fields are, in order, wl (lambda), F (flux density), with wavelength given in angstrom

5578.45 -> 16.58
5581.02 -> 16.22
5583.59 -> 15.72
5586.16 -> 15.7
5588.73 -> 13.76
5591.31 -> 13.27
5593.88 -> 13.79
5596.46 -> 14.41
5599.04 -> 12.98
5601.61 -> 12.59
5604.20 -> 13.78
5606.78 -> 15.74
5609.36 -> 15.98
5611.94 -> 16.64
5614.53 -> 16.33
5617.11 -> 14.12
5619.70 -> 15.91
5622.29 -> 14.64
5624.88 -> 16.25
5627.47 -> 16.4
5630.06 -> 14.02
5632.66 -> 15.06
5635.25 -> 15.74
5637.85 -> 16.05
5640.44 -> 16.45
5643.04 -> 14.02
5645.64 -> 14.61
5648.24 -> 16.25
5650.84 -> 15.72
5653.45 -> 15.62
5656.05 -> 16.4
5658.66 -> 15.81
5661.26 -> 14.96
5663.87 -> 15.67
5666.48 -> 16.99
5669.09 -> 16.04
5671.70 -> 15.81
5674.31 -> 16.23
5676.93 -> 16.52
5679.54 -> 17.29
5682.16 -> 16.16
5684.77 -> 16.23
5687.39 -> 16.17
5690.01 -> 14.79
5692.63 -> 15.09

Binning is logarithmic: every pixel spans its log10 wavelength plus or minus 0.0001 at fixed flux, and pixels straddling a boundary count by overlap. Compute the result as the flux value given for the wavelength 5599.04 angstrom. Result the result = 12.98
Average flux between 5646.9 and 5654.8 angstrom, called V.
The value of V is 15.9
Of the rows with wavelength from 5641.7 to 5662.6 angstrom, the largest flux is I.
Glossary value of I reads 16.4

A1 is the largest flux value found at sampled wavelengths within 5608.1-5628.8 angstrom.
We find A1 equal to 16.64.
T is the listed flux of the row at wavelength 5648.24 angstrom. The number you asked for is 16.25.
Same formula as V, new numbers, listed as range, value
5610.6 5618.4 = 15.7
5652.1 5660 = 15.9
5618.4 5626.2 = 15.6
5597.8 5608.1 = 13.8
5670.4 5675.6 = 16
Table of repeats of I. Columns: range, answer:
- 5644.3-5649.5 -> 16.25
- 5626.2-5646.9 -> 16.45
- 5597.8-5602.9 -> 12.98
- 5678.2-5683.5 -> 17.29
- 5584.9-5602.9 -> 15.7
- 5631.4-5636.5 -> 15.74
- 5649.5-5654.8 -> 15.72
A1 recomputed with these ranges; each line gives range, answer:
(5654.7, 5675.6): 16.99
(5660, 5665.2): 15.67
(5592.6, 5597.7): 14.41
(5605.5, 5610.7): 15.98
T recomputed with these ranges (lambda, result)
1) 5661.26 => 14.96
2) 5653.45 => 15.62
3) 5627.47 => 16.4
